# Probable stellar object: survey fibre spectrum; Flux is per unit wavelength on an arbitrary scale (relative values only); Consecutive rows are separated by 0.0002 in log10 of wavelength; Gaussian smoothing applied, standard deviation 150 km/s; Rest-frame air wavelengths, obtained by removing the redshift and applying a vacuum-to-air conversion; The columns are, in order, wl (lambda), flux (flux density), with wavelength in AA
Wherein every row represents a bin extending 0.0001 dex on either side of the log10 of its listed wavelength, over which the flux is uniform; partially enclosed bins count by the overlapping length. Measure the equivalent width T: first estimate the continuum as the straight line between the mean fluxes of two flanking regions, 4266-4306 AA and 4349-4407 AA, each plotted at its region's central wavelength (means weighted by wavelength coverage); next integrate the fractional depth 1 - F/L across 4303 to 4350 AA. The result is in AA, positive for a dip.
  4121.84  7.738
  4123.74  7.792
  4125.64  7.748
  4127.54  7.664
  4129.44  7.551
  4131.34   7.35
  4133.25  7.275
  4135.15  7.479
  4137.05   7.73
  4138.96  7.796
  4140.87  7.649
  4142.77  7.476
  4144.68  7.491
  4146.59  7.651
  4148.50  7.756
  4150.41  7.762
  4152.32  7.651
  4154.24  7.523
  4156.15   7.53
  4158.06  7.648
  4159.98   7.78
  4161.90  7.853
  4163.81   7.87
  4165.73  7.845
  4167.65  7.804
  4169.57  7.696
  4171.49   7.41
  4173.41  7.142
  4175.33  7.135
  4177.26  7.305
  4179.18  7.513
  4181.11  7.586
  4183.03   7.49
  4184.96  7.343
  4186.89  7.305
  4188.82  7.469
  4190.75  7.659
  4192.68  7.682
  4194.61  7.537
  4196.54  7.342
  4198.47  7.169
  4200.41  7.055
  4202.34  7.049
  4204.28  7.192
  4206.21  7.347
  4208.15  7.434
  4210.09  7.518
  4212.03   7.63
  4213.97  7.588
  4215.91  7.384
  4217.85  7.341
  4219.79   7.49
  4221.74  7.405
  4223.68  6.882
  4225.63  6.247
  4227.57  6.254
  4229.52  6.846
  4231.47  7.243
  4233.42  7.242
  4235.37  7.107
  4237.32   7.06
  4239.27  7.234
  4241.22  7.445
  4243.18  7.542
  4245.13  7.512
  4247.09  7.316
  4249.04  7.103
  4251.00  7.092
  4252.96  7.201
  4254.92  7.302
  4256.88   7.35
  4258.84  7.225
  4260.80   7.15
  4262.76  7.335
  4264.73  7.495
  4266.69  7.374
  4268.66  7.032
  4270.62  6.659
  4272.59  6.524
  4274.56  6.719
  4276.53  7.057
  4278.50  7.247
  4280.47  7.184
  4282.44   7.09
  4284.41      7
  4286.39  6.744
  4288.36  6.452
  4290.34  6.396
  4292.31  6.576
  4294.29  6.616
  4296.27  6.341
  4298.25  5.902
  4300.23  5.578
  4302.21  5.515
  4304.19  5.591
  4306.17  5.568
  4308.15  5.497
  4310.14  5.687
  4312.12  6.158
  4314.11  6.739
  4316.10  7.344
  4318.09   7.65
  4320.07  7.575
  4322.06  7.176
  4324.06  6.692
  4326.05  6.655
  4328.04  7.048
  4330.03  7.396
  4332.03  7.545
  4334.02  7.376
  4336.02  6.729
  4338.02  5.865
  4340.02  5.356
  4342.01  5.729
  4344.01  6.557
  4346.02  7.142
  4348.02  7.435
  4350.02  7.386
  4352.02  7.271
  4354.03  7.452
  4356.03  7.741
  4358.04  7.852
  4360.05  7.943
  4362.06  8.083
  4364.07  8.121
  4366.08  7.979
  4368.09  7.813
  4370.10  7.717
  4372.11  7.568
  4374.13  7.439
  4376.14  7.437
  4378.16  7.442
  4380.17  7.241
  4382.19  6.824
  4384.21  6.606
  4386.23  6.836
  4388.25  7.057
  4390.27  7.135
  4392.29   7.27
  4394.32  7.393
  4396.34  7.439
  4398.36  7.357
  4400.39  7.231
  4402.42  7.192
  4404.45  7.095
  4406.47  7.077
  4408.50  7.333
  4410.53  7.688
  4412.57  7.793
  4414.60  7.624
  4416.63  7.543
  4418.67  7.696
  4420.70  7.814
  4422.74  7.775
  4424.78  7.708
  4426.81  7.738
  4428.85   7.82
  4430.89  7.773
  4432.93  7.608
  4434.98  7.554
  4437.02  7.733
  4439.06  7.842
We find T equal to 1.98 AA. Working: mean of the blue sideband 6.55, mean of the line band 6.64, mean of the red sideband 7.42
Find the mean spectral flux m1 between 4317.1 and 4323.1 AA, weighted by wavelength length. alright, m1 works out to 7.46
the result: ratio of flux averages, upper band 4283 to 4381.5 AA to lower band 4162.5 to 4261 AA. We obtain 0.9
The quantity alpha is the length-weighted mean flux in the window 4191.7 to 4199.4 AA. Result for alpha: 7.44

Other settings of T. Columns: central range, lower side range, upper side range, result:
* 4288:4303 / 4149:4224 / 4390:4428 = 2.6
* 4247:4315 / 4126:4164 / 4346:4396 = 7.7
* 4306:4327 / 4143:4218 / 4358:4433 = 2.4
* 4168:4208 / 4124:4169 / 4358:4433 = 1.3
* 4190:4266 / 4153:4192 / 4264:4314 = -2.4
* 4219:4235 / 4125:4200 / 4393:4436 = 1.3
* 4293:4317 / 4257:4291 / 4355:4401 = 3.7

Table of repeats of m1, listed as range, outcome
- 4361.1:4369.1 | 8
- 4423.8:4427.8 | 7.74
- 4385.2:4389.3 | 6.95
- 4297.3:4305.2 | 5.65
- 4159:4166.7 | 7.83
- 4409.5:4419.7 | 7.67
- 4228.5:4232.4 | 7.03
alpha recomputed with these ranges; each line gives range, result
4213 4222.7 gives 7.44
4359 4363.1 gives 8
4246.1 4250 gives 7.21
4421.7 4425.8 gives 7.74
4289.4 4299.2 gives 6.37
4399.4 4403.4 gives 7.21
